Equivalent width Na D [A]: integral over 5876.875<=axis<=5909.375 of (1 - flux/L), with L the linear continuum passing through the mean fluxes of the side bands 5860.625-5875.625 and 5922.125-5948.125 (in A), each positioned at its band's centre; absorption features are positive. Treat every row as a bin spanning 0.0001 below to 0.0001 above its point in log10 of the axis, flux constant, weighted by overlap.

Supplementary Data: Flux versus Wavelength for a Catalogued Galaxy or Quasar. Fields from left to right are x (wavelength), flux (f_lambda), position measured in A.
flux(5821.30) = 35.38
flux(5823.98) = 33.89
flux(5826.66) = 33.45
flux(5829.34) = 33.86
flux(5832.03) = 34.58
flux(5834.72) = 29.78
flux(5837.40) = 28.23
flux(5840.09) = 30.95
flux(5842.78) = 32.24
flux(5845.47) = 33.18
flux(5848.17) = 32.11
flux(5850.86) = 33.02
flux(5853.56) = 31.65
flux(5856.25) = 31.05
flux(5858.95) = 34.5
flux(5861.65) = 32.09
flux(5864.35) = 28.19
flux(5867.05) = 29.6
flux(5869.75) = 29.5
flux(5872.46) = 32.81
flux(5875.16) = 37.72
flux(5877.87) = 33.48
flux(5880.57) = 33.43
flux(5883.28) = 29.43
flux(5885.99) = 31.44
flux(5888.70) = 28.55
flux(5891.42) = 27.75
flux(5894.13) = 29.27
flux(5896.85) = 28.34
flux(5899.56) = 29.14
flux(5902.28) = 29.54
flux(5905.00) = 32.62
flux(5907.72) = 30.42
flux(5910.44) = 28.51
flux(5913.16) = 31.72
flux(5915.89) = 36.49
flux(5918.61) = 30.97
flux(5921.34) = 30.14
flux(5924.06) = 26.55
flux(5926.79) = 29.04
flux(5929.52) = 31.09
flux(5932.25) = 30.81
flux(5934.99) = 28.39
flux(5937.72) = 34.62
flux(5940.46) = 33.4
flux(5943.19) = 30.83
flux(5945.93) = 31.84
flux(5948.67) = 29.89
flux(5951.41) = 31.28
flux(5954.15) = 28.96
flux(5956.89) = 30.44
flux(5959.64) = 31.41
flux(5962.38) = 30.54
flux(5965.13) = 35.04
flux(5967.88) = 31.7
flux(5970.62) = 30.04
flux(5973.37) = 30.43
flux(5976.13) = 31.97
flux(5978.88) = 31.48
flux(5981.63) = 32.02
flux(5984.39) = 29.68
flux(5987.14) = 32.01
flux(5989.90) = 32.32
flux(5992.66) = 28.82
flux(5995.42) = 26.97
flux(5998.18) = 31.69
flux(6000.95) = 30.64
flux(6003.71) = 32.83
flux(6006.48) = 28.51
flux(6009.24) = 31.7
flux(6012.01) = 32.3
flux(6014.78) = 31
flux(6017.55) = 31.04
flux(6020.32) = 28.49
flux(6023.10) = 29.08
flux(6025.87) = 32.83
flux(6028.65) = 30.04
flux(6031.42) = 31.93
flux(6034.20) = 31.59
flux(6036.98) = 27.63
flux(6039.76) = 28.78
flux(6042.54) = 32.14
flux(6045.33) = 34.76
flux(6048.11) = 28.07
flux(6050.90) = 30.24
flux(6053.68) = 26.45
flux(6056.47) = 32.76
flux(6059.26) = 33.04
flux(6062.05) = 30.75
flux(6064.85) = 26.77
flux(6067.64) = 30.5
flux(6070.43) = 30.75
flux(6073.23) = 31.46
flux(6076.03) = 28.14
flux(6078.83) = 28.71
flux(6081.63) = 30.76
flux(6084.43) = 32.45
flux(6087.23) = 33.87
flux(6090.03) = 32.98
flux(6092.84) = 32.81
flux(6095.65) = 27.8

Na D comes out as 0.88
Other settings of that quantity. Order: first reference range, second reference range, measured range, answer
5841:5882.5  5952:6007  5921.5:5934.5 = 0.9 A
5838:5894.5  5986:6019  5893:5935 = 1.4 A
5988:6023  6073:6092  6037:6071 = 0.7 A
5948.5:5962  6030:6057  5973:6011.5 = -0.5 A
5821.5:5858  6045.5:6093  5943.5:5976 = 0.4 A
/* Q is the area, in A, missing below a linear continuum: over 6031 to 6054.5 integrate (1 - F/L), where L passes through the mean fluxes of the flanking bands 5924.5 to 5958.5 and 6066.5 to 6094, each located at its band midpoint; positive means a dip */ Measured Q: 0.69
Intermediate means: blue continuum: 30.8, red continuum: 31.2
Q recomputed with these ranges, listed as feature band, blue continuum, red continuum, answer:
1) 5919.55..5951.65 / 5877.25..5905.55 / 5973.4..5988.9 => 0.1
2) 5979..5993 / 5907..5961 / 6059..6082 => -0.3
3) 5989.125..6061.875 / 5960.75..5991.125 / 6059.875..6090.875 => 1.2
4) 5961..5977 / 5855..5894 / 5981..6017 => -0.4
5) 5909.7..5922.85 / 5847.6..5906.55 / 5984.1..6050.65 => -0.3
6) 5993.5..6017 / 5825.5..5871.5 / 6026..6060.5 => 0.2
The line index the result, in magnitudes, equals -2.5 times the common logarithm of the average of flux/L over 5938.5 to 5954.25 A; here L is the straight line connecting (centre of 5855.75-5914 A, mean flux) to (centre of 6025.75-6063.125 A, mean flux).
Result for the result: -0.02 mag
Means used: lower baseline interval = 30.9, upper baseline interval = 30.7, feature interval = 31.3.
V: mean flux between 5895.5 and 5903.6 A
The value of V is 29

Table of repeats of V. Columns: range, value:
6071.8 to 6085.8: 30.3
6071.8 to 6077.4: 29.8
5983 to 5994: 30.7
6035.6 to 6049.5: 30.3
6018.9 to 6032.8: 30.5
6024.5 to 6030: 31.4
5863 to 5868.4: 28.9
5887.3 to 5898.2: 28.5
